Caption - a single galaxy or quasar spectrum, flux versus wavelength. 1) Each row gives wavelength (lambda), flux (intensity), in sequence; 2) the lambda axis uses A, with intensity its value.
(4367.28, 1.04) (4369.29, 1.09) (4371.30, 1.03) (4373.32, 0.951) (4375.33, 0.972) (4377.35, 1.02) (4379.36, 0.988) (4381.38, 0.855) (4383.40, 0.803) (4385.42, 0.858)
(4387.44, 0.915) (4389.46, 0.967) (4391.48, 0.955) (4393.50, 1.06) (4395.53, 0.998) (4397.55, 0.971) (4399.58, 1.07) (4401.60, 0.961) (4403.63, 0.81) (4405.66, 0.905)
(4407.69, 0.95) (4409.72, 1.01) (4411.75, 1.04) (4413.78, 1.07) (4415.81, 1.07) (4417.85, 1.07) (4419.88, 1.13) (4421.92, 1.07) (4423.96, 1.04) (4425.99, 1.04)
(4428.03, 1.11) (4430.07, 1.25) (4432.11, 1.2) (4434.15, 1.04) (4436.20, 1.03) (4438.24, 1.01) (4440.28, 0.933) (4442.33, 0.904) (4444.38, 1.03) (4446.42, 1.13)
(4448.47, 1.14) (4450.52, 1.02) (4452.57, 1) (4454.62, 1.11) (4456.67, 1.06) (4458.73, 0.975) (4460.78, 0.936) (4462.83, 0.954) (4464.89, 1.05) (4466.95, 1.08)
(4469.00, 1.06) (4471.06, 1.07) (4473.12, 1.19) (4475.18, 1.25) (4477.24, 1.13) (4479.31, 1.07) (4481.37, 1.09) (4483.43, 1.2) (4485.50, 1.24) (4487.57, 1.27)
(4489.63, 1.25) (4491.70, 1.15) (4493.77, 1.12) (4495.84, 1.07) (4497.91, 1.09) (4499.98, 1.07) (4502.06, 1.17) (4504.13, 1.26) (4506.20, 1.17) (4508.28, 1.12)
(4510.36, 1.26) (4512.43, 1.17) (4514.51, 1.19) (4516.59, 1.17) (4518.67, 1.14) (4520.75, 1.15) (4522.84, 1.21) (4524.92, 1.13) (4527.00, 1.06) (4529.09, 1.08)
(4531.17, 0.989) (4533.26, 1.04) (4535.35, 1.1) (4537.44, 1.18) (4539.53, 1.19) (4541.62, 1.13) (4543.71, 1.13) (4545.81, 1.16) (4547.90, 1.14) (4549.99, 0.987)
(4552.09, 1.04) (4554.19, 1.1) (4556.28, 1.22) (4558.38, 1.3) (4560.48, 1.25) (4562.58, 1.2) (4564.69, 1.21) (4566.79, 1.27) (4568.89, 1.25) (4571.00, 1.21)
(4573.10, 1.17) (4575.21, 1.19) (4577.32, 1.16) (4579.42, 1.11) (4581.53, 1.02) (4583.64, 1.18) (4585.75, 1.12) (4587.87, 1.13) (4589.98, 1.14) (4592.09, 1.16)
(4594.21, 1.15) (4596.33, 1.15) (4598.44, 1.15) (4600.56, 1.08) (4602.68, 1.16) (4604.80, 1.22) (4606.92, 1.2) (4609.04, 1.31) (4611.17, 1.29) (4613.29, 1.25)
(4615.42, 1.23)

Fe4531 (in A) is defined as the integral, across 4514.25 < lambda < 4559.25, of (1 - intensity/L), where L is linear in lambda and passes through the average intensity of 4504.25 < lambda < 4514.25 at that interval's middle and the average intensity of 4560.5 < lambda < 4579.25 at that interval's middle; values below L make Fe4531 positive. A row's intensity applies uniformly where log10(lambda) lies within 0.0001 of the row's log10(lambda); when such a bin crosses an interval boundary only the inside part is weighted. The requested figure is 2.6 A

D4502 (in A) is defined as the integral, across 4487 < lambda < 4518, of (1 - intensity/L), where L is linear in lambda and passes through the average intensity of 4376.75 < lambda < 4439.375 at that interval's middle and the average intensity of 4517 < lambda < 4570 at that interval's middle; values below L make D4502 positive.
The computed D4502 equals -1.7 A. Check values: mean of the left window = 1.01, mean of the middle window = 1.17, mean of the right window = 1.15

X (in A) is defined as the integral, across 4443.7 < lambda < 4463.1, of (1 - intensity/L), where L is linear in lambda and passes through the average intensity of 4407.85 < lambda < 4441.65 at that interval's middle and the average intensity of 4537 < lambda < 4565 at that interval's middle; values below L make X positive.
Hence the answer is 0.8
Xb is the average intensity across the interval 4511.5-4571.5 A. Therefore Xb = 1.15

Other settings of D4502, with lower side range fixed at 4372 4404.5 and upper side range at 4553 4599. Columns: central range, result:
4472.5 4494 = -2.4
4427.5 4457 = -1.5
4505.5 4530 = -1.1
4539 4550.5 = 0.1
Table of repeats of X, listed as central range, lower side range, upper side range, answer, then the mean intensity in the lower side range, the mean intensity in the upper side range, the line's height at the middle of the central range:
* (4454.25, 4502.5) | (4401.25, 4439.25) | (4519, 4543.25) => -1.3 A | 1.04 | 1.12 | 1.08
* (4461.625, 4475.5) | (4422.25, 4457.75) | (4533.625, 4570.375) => 0.1 A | 1.06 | 1.17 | 1.09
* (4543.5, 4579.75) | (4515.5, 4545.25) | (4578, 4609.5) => -1.2 A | 1.12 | 1.15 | 1.14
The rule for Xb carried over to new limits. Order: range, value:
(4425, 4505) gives 1.1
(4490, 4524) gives 1.16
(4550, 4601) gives 1.16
